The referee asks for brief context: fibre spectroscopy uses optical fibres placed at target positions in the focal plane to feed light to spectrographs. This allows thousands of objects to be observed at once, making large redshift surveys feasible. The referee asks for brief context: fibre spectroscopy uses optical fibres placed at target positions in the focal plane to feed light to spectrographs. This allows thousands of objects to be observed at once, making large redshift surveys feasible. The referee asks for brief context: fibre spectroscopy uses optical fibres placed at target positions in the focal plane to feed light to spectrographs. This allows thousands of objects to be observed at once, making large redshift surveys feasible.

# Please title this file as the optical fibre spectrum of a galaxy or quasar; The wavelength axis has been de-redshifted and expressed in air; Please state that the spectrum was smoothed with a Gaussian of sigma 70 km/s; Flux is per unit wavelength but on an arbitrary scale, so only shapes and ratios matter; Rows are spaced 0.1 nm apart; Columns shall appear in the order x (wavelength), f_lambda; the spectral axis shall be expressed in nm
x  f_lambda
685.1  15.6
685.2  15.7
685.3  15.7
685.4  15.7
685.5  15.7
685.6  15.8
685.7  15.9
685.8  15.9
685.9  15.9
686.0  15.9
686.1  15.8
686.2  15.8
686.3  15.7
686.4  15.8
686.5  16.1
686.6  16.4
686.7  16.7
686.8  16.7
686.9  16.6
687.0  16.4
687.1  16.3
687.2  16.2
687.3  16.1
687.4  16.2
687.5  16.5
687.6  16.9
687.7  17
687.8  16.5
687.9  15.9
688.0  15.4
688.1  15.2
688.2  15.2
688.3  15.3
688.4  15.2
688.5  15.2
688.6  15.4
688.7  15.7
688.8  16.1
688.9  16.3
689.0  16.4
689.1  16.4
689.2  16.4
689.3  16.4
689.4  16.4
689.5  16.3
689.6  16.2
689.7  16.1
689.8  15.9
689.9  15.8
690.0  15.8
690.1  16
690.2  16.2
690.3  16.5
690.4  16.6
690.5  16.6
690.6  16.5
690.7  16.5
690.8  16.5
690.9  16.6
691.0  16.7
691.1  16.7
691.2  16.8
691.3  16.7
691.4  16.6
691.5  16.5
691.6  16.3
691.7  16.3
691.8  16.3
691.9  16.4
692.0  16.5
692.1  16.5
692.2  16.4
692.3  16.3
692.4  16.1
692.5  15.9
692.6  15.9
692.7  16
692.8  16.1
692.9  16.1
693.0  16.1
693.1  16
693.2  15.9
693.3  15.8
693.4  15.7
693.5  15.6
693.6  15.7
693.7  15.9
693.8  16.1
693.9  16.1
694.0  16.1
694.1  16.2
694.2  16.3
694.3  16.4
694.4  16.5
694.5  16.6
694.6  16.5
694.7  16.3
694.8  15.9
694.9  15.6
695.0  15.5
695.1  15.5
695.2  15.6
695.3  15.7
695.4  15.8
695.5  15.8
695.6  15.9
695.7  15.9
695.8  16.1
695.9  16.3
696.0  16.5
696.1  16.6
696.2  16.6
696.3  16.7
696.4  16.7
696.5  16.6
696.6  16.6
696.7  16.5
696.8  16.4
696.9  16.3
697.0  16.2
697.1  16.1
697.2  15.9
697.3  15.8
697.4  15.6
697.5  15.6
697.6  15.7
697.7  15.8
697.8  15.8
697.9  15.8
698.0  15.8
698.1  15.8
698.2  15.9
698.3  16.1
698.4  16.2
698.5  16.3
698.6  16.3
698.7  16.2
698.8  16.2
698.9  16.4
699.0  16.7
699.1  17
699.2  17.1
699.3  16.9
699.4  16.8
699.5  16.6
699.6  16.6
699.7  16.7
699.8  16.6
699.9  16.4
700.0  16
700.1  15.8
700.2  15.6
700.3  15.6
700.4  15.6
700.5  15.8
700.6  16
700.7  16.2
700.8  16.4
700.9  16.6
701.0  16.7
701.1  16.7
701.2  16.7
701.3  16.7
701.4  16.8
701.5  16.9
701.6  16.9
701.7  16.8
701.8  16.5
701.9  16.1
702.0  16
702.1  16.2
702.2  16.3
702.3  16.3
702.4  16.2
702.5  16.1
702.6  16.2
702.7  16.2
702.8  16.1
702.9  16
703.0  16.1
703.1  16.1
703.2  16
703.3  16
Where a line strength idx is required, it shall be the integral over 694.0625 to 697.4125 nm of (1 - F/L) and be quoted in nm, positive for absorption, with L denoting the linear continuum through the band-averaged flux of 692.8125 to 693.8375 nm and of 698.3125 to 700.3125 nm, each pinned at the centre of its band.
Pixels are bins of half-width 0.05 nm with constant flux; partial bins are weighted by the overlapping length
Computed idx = -0.01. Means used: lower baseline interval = 15.9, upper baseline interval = 16.4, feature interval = 16.2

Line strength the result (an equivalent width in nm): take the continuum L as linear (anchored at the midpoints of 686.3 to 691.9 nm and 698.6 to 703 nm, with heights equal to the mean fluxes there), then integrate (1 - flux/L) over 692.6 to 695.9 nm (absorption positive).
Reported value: 0.062 nm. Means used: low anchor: 16.2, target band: 16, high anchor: 16.4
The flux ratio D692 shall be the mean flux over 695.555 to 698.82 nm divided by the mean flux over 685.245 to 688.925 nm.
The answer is 1.01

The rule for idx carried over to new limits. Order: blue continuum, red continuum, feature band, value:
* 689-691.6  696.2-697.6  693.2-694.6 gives 0.02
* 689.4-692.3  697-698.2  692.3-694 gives 0.02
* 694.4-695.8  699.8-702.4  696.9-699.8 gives -0.02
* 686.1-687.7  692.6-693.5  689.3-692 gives -0.05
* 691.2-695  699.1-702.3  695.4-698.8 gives 0.03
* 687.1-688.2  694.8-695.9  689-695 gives -0.11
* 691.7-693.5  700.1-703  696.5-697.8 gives 0.01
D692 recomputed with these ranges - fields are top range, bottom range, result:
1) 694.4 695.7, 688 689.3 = 1.01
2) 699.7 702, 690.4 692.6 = 0.99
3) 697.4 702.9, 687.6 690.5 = 1.02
